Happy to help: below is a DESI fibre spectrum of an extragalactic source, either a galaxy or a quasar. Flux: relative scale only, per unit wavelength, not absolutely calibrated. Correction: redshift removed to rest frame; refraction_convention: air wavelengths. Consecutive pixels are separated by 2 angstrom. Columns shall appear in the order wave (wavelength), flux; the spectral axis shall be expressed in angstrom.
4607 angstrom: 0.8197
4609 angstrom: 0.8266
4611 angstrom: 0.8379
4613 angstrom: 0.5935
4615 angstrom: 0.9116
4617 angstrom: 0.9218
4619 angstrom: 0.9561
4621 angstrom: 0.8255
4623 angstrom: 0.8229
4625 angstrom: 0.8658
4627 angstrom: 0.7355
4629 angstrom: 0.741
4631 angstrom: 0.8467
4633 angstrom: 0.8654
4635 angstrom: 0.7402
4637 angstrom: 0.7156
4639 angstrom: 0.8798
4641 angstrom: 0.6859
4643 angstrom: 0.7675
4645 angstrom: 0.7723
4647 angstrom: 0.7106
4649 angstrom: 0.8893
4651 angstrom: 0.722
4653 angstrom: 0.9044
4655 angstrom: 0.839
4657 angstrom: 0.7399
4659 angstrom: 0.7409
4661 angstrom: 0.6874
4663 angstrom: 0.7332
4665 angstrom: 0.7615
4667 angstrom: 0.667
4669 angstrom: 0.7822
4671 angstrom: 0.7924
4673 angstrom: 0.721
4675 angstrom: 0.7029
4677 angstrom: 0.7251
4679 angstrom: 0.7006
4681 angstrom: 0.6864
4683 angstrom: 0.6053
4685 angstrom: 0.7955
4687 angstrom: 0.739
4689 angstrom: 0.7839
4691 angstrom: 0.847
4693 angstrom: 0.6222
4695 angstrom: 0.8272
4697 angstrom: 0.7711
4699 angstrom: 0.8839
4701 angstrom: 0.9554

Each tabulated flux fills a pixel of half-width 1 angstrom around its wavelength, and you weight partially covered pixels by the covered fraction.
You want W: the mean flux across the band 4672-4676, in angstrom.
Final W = 0.712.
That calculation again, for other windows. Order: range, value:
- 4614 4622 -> 0.904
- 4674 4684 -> 0.684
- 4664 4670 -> 0.737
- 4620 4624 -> 0.824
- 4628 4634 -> 0.818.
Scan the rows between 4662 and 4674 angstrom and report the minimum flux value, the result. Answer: 0.667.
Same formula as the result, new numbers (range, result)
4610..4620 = 0.5935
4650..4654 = 0.722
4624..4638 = 0.7156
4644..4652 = 0.7106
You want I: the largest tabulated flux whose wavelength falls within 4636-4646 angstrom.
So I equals 0.8798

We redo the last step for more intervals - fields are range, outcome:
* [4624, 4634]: 0.8658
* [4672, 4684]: 0.7251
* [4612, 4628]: 0.9561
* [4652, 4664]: 0.9044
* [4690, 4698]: 0.847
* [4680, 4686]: 0.7955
